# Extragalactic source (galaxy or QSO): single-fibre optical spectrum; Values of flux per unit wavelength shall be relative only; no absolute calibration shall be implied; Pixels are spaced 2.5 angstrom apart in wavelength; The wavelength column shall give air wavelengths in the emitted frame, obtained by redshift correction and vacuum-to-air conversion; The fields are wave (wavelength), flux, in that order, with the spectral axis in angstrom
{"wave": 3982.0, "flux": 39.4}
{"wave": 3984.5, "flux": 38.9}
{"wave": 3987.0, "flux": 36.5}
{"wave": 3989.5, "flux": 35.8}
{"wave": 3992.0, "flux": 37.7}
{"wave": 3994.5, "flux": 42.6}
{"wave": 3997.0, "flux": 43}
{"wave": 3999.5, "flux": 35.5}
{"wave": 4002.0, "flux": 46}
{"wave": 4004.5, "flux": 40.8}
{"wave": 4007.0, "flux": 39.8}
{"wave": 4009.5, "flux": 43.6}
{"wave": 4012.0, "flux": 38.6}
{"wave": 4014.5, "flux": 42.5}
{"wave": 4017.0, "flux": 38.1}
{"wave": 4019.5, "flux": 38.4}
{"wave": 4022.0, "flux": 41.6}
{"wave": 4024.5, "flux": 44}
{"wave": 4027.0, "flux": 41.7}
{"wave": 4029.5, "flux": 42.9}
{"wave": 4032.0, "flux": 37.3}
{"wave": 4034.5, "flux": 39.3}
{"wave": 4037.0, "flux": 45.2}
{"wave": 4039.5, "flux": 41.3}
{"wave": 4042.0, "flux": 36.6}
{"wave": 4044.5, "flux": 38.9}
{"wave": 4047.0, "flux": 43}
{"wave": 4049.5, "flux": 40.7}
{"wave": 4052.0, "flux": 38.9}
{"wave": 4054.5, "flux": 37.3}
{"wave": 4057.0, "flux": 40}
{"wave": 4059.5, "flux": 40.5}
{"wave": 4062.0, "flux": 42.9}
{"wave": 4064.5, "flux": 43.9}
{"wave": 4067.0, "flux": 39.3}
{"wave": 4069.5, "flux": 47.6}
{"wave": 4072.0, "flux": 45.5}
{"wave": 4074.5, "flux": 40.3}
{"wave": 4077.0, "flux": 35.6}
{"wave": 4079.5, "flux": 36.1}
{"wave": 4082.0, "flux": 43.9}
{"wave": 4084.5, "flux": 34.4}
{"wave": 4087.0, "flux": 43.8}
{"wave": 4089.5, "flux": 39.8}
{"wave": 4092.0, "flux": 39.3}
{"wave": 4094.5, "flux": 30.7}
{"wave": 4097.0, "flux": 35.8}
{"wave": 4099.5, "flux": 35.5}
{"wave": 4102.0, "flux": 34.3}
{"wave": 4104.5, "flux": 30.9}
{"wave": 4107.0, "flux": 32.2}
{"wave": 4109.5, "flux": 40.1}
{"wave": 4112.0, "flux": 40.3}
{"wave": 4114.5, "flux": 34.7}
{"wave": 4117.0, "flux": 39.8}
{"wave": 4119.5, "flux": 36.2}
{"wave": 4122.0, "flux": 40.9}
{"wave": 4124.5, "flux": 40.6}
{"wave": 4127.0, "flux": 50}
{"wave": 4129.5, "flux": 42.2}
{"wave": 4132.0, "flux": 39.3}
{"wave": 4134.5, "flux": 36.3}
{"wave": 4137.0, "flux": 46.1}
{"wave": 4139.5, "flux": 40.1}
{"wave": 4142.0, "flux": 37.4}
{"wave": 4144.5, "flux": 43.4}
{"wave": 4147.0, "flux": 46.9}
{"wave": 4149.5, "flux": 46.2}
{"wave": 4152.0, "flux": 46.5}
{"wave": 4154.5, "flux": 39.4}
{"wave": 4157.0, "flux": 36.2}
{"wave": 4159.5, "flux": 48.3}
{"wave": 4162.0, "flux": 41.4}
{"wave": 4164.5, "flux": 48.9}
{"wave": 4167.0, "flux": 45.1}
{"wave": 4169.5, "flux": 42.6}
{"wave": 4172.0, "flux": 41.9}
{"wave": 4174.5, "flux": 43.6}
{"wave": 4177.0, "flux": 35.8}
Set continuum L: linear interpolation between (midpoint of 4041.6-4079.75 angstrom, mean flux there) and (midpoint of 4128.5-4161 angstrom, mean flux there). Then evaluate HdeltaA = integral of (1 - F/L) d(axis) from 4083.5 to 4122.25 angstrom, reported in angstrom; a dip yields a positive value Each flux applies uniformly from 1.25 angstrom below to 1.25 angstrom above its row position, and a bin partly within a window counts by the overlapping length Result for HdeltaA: 4.40 angstrom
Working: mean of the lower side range 40.6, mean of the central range 36.7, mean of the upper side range 42.2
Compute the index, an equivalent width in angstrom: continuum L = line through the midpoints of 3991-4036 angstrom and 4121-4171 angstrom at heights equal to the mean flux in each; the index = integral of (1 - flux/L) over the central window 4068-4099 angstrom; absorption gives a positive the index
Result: 1.91 angstrom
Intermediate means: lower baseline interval 40.8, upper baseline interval 42.9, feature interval 39.3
